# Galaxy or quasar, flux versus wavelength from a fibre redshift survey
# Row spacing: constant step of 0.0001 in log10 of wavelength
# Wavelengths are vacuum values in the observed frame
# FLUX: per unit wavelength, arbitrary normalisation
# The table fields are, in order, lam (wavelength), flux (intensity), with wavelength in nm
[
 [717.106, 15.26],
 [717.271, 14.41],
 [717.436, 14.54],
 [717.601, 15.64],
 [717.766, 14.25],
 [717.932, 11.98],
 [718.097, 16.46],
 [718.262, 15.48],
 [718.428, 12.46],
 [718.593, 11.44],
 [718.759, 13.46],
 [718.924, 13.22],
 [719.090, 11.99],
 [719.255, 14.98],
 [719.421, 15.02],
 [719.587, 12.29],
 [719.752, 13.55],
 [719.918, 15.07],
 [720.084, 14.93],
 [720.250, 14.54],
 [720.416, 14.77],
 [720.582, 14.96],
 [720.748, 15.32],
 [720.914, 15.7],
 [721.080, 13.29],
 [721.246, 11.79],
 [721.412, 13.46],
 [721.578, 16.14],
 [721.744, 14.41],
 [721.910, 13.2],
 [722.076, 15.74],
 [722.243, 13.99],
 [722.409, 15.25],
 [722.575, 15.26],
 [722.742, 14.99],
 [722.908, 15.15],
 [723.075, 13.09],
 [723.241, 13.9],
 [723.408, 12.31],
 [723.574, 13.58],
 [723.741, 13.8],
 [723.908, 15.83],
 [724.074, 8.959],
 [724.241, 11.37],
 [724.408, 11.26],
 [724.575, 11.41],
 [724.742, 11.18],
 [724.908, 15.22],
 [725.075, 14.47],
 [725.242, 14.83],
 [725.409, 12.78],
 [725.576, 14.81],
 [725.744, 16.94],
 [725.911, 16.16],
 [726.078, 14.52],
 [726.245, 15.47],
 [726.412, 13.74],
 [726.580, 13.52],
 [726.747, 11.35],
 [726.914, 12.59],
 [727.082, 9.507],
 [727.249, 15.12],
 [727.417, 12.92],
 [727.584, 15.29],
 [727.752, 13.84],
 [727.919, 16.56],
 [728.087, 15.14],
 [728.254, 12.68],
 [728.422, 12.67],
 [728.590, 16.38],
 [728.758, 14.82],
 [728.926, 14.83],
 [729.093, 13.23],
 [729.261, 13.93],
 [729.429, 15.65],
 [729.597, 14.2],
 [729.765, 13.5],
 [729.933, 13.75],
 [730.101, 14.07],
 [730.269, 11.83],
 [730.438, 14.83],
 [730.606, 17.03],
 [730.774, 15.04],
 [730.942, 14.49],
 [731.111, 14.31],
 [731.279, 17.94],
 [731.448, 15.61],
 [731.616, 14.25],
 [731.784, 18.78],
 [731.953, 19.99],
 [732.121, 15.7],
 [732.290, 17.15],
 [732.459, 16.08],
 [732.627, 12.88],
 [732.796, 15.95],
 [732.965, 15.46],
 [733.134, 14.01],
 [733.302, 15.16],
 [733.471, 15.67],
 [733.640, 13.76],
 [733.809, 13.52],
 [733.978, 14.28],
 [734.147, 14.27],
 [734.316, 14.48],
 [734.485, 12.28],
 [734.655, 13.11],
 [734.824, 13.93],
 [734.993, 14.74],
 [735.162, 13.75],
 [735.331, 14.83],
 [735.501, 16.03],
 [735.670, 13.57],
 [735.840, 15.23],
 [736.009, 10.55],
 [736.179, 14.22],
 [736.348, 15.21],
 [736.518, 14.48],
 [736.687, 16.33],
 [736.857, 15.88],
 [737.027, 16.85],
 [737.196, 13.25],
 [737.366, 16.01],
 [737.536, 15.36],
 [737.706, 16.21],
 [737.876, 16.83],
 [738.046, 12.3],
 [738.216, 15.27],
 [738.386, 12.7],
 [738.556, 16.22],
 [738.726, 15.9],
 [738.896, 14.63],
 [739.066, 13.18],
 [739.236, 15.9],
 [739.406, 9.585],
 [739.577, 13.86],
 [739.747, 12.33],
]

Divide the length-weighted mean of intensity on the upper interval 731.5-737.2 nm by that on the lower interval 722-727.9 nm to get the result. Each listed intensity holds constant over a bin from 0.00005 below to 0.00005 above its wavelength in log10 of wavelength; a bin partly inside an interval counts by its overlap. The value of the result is 1.08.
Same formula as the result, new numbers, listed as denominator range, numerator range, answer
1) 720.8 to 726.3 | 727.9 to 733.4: 1.08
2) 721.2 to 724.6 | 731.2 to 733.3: 1.18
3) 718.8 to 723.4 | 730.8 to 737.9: 1.05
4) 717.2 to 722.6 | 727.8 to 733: 1.06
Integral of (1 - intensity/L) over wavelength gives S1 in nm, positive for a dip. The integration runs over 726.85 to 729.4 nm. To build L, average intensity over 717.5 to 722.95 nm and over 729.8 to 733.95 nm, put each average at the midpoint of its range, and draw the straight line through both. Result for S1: 0.16 nm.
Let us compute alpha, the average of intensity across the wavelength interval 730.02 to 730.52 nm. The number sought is 13.5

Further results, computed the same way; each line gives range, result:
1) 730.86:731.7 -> 15.3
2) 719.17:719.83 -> 14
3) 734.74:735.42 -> 14.3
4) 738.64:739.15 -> 14.6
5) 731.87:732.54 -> 17.2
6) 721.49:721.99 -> 14.6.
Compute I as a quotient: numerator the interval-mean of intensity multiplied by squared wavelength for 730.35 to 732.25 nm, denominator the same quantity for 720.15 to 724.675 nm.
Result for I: 1.2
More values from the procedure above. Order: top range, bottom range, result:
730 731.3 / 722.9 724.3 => 1.16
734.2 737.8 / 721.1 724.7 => 1.12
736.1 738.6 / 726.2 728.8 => 1.13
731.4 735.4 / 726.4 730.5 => 1.10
